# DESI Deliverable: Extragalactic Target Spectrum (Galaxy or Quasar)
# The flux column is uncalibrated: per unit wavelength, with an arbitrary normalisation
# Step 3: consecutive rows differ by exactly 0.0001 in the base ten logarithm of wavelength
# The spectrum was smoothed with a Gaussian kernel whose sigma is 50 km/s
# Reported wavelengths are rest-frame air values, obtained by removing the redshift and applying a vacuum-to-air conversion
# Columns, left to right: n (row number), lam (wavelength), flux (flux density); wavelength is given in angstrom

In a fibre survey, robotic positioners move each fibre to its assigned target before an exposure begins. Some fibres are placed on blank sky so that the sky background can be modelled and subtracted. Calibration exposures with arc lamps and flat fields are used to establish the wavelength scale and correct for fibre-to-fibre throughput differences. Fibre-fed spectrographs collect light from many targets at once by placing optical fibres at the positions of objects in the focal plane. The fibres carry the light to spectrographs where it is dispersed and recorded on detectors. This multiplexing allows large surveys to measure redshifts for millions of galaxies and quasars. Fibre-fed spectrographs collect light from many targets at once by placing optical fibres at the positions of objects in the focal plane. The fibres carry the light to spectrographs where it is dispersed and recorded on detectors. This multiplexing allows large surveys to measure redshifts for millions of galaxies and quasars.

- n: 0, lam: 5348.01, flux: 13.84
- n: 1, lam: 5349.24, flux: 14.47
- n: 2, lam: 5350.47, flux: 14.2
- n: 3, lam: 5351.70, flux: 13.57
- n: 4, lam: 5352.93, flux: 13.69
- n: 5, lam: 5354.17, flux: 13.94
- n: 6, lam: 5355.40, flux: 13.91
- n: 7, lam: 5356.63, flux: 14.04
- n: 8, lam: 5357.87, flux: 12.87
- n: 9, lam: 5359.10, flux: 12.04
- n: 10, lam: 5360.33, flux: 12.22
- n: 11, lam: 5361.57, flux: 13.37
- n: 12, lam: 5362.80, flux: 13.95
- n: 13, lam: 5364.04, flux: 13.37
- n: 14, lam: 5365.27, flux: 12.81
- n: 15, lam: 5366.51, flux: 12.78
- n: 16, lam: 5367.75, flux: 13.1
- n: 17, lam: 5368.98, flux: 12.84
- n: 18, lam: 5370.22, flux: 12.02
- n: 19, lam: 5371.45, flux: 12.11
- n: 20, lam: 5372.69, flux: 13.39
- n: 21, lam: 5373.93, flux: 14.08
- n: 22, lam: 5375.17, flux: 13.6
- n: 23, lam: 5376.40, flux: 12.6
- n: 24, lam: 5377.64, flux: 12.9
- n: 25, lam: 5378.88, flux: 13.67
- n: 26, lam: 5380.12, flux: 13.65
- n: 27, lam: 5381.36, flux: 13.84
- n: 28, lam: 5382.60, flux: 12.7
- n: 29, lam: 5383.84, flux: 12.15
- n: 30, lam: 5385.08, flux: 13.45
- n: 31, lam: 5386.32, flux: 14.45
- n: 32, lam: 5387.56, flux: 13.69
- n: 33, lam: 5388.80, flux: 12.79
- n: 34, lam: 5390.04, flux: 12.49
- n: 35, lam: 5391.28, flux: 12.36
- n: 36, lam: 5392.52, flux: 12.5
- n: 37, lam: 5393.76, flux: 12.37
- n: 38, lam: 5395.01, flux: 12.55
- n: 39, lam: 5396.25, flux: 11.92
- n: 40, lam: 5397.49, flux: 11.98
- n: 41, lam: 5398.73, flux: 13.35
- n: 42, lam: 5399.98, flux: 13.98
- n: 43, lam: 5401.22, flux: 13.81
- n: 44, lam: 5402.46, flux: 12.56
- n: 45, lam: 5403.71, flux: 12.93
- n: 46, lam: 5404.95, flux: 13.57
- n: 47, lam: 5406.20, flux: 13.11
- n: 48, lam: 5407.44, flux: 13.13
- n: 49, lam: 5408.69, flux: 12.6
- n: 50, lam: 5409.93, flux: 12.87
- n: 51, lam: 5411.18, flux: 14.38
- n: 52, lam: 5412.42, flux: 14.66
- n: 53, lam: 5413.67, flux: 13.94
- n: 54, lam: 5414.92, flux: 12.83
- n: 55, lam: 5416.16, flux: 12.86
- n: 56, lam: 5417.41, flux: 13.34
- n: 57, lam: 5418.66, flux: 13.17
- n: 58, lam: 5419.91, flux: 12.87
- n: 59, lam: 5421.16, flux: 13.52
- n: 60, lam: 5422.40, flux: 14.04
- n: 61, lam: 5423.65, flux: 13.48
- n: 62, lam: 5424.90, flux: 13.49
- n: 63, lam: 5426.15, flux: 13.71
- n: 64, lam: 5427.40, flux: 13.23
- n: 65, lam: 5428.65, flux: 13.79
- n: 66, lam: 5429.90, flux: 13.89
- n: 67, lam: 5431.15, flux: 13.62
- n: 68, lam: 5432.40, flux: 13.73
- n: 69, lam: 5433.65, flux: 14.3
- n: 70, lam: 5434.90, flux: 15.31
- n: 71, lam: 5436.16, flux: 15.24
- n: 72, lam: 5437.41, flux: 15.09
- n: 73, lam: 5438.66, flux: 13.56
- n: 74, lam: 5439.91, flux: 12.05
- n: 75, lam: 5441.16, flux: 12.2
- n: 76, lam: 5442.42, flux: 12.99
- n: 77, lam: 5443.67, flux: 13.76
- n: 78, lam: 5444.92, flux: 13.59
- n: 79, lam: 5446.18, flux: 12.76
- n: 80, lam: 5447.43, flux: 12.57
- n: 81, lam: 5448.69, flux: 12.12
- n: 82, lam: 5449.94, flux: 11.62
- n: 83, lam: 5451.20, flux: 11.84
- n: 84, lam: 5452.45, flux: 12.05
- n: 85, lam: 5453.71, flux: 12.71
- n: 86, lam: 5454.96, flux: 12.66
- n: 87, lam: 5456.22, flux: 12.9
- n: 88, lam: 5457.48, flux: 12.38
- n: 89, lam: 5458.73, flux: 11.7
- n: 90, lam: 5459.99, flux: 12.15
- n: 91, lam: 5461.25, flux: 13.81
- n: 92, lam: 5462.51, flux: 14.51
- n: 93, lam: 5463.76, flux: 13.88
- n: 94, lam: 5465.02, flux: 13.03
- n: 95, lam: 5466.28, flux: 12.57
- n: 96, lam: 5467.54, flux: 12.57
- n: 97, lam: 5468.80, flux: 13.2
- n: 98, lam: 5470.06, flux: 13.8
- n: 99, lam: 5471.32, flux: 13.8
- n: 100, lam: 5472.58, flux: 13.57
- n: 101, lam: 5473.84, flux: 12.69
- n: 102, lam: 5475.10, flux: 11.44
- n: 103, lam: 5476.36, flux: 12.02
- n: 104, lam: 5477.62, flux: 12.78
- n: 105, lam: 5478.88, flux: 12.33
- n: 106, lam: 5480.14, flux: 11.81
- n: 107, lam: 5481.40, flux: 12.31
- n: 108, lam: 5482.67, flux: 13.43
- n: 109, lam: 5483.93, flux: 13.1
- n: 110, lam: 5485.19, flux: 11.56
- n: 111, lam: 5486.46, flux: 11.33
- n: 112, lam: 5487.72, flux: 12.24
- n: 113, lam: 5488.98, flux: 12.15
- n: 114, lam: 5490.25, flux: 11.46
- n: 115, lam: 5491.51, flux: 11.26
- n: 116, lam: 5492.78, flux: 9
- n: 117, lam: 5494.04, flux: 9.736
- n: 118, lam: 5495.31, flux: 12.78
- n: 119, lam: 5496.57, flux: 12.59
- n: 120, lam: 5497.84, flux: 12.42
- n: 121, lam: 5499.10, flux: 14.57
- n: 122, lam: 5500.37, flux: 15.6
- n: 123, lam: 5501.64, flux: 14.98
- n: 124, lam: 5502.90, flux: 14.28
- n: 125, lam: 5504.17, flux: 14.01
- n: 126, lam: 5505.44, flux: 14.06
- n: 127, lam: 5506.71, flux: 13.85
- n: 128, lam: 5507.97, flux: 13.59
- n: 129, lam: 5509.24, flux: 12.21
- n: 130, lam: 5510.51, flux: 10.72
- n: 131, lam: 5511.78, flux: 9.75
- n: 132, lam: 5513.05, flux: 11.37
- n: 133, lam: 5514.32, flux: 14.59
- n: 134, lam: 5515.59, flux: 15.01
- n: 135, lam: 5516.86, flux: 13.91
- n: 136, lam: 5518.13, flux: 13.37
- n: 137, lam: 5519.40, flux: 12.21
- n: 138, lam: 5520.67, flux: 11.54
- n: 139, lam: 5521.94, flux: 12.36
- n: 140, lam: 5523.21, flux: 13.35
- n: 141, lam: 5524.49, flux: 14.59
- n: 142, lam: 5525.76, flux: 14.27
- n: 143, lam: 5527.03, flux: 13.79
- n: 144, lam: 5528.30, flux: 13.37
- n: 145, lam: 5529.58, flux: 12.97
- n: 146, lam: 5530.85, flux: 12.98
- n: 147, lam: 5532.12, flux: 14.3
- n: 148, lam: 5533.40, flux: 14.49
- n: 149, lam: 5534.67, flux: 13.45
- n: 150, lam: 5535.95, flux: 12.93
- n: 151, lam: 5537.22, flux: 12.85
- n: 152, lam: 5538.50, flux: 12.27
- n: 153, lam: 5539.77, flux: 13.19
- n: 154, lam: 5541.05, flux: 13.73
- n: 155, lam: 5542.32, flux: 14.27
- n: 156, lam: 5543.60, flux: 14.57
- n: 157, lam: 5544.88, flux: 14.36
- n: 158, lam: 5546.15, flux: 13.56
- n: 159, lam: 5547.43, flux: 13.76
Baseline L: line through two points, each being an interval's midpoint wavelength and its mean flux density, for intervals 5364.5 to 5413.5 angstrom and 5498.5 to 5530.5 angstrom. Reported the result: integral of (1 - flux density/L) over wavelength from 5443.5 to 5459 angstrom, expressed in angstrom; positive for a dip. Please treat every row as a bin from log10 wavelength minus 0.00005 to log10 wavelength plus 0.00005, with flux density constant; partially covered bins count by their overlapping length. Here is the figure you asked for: 0.85 angstrom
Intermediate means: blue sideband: 13.1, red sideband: 13.4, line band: 12.5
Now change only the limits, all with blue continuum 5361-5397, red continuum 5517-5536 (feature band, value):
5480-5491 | 0.91 angstrom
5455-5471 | 0.20 angstrom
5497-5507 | -0.68 angstrom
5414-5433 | -0.48 angstrom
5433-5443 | -0.53 angstrom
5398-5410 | -0.11 angstrom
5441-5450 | 0.25 angstrom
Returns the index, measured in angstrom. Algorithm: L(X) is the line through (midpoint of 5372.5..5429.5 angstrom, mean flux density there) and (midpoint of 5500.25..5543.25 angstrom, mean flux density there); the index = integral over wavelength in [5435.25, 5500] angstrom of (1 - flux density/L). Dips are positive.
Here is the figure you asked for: 3.1 angstrom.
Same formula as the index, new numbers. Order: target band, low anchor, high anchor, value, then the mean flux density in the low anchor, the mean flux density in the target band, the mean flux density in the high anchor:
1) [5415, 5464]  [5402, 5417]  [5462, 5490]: -0.8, 13.3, 13.2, 12.7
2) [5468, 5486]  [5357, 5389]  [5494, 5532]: 0.7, 13.1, 12.7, 13.2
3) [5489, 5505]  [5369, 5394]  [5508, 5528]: 0.3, 13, 12.7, 12.9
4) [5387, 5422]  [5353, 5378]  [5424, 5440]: 1.4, 13.1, 13.1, 14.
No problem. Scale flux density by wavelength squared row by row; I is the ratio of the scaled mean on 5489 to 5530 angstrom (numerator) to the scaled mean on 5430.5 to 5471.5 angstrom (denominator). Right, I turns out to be 1.00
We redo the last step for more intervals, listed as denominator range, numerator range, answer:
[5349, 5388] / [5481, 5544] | 1.03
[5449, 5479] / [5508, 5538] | 1.05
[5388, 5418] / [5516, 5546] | 1.08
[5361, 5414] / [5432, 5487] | 1.01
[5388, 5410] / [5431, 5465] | 1.04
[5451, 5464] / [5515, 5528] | 1.08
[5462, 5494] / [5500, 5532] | 1.09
